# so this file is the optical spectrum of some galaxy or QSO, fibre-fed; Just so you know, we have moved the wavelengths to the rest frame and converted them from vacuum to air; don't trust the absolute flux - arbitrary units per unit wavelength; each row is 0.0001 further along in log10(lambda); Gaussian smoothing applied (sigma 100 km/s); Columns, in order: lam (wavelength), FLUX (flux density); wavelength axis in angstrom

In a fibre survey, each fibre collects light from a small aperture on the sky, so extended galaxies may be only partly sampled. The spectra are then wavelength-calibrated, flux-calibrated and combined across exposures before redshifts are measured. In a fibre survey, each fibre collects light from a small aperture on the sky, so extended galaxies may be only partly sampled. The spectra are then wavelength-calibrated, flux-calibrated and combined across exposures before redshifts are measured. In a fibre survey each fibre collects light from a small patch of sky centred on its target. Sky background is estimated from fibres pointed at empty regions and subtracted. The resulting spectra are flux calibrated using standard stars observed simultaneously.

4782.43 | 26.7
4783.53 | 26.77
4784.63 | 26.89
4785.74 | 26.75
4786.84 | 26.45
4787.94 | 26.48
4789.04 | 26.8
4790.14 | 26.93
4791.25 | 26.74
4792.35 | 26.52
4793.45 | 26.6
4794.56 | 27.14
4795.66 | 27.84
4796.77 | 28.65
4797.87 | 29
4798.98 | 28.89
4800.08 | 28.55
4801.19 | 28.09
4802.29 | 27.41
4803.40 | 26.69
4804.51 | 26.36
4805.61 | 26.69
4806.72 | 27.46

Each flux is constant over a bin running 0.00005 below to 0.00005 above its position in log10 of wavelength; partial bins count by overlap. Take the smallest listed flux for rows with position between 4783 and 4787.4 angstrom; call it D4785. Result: 26.45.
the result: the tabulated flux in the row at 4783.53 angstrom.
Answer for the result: 26.77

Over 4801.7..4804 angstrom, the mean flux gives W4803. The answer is 27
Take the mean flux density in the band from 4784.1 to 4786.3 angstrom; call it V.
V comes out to 26.7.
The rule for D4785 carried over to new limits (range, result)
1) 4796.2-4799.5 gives 28.65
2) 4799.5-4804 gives 26.69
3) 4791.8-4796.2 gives 26.52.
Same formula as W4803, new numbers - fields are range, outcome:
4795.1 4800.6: 28.6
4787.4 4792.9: 26.7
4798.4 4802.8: 28.3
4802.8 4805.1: 26.5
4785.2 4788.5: 26.6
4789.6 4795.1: 26.8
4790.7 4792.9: 26.7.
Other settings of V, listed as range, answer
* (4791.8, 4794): 26.6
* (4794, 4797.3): 27.8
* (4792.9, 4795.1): 26.8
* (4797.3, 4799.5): 28.9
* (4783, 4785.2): 26.7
